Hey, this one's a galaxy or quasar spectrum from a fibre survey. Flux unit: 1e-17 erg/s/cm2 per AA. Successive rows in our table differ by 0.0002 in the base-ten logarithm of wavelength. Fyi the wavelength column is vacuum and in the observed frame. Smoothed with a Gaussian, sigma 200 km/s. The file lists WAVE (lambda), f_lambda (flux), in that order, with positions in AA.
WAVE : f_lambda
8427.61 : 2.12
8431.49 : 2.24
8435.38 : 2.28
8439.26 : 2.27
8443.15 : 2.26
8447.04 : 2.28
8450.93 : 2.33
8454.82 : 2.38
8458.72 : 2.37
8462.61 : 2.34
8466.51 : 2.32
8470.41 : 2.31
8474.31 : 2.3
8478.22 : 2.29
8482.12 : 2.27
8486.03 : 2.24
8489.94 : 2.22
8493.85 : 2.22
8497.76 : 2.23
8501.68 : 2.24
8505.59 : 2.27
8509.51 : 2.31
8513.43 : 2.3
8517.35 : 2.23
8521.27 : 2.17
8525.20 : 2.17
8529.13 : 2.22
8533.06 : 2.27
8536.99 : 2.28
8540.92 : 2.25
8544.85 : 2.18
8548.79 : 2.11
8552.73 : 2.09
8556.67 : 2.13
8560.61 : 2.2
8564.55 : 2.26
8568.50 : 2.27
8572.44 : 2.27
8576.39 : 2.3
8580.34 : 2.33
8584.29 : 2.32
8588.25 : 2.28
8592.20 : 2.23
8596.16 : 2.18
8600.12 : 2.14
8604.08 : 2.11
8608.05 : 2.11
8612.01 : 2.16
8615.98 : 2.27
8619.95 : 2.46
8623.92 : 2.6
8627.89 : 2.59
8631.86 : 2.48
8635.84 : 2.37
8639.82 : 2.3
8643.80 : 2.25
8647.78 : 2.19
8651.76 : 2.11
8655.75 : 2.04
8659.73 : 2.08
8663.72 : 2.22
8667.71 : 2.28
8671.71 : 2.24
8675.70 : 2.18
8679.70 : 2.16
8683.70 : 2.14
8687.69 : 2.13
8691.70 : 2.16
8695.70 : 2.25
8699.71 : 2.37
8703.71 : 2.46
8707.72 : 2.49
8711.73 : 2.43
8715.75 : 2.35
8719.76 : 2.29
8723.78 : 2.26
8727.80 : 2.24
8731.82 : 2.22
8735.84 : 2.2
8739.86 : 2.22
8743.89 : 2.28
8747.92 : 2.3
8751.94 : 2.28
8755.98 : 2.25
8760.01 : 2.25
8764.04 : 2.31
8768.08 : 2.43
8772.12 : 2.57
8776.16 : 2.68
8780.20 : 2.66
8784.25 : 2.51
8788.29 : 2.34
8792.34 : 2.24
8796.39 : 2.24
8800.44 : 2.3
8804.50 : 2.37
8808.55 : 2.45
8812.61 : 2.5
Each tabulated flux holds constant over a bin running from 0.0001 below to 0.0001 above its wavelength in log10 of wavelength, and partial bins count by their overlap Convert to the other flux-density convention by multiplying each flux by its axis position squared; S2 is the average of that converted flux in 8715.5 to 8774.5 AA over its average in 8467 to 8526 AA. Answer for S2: 1.08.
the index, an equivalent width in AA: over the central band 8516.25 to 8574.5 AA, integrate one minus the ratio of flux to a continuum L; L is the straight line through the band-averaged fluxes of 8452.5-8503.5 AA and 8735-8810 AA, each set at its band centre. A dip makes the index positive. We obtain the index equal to 2.5 AA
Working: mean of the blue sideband 2.29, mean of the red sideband 2.36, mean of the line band 2.21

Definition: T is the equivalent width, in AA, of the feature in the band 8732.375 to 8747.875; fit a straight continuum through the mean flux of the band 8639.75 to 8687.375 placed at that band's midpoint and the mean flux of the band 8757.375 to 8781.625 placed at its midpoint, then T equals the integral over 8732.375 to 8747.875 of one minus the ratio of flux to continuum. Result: 1.0 AA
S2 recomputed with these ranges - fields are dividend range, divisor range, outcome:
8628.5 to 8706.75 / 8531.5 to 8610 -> 1.04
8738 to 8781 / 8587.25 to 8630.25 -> 1.08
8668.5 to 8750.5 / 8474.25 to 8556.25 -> 1.07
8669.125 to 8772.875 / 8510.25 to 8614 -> 1.07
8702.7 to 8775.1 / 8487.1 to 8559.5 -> 1.10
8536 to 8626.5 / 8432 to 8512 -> 1.01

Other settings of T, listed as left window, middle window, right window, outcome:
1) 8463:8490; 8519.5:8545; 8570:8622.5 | 0.5 AA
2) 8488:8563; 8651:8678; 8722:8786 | 1.6 AA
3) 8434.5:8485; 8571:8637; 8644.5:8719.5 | -1.2 AA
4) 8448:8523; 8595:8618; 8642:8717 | 0.9 AA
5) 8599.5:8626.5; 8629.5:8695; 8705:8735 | 2.5 AA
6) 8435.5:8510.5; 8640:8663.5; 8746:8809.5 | 1.9 AA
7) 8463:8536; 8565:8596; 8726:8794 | 0.1 AA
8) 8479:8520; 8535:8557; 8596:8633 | 1.0 AA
